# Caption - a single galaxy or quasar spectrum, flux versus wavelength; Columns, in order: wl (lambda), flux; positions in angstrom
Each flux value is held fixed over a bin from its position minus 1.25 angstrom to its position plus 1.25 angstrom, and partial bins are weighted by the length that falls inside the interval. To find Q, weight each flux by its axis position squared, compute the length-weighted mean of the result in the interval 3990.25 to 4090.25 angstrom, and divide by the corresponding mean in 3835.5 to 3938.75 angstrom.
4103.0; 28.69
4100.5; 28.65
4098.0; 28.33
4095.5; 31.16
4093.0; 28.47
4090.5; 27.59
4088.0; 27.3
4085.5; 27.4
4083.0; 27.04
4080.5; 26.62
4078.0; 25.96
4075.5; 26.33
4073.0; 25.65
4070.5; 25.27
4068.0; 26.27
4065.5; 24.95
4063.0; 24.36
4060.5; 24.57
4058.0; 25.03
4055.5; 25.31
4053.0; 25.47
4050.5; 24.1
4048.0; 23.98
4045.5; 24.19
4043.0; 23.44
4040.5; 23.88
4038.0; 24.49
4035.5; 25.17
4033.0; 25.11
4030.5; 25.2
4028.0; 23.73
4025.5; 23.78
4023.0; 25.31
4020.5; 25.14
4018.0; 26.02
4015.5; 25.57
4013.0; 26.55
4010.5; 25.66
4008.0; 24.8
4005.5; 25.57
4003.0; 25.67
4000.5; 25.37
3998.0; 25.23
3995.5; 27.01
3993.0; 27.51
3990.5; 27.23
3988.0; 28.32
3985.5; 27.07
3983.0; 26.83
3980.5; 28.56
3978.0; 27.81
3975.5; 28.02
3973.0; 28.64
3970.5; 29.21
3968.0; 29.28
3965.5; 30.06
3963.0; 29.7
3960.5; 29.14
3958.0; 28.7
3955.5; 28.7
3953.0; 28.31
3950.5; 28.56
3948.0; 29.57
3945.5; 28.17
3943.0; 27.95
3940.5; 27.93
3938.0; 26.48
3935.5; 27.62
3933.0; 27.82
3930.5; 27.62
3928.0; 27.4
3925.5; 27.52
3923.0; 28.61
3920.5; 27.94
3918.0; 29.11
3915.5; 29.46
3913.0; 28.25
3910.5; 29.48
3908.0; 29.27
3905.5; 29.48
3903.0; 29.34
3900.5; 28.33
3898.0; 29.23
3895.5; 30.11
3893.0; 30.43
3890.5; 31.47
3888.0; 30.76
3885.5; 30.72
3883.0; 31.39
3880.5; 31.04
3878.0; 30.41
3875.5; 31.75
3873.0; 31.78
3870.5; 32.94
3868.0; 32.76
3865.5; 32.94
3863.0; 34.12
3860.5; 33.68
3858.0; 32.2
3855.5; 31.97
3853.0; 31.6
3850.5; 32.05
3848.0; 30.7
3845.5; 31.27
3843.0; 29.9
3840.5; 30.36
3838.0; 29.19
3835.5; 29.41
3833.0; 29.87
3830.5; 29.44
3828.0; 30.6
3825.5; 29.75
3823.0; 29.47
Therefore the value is 0.91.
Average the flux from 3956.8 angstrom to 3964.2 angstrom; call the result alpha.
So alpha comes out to 29.2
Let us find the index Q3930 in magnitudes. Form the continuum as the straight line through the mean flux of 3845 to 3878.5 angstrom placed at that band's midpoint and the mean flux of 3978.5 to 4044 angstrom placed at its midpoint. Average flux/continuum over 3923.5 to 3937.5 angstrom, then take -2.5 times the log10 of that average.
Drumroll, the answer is 0.06 mag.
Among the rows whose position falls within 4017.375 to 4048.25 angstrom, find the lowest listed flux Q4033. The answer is 23.44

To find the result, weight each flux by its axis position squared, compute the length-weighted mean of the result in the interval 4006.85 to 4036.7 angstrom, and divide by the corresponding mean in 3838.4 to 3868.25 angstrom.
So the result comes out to 0.9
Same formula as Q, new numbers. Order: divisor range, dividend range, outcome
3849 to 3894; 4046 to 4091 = 0.89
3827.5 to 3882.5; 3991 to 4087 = 0.89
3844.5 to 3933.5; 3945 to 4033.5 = 0.94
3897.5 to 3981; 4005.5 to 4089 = 0.93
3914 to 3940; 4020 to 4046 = 0.92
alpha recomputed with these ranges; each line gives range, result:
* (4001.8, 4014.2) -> 25.6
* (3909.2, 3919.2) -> 29.1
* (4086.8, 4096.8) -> 28.6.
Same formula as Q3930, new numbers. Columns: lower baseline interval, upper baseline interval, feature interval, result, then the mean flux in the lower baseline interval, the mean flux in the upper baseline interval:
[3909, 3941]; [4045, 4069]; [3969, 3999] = -0.04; 28.1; 24.8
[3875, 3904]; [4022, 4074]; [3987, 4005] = 0.00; 30.4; 24.7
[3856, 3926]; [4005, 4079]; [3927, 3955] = 0.03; 30.6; 25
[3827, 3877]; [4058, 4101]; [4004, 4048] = 0.12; 31.4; 26.7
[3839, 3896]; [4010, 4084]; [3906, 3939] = 0.05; 31.6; 25.1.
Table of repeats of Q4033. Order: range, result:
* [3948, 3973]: 28.31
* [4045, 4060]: 23.98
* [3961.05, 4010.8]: 24.8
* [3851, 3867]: 31.6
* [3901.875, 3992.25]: 26.48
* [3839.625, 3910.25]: 28.33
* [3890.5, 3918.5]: 28.25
